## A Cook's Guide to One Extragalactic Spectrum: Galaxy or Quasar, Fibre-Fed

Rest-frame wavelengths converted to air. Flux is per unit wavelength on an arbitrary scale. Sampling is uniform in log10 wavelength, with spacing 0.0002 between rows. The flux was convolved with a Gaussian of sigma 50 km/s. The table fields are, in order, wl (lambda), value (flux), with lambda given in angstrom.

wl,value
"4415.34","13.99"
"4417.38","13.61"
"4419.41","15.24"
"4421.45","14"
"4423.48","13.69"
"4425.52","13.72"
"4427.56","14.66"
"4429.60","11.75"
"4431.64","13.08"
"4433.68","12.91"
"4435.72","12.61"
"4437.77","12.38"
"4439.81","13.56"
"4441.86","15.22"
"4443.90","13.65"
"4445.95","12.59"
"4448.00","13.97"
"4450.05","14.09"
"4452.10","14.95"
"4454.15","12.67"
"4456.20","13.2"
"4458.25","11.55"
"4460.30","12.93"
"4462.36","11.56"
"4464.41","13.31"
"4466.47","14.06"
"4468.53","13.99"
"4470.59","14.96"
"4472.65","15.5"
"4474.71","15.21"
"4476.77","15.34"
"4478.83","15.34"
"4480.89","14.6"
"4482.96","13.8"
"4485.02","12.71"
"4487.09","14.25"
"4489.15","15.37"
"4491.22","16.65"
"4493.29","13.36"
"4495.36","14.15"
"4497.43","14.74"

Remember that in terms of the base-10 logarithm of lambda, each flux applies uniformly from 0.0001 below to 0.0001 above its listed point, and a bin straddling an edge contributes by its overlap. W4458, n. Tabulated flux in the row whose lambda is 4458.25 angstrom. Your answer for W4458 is 11.55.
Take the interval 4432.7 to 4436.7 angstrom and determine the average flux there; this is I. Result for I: 12.8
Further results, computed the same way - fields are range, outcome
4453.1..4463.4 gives 12.4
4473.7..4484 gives 14.9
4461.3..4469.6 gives 13.2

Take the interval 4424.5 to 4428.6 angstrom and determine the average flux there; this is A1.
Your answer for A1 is 14.2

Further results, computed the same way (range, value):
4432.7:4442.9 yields 13.3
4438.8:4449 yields 13.8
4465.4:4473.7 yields 14.6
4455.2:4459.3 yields 12.4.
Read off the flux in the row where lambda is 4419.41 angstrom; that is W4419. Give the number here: 15.24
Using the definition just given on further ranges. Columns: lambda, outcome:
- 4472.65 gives 15.5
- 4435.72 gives 12.61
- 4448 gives 13.97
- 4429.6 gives 11.75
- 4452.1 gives 14.95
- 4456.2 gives 13.2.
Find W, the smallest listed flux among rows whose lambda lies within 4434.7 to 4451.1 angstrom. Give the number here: 12.38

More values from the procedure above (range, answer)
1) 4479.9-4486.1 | 12.71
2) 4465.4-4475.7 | 13.99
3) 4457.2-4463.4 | 11.55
